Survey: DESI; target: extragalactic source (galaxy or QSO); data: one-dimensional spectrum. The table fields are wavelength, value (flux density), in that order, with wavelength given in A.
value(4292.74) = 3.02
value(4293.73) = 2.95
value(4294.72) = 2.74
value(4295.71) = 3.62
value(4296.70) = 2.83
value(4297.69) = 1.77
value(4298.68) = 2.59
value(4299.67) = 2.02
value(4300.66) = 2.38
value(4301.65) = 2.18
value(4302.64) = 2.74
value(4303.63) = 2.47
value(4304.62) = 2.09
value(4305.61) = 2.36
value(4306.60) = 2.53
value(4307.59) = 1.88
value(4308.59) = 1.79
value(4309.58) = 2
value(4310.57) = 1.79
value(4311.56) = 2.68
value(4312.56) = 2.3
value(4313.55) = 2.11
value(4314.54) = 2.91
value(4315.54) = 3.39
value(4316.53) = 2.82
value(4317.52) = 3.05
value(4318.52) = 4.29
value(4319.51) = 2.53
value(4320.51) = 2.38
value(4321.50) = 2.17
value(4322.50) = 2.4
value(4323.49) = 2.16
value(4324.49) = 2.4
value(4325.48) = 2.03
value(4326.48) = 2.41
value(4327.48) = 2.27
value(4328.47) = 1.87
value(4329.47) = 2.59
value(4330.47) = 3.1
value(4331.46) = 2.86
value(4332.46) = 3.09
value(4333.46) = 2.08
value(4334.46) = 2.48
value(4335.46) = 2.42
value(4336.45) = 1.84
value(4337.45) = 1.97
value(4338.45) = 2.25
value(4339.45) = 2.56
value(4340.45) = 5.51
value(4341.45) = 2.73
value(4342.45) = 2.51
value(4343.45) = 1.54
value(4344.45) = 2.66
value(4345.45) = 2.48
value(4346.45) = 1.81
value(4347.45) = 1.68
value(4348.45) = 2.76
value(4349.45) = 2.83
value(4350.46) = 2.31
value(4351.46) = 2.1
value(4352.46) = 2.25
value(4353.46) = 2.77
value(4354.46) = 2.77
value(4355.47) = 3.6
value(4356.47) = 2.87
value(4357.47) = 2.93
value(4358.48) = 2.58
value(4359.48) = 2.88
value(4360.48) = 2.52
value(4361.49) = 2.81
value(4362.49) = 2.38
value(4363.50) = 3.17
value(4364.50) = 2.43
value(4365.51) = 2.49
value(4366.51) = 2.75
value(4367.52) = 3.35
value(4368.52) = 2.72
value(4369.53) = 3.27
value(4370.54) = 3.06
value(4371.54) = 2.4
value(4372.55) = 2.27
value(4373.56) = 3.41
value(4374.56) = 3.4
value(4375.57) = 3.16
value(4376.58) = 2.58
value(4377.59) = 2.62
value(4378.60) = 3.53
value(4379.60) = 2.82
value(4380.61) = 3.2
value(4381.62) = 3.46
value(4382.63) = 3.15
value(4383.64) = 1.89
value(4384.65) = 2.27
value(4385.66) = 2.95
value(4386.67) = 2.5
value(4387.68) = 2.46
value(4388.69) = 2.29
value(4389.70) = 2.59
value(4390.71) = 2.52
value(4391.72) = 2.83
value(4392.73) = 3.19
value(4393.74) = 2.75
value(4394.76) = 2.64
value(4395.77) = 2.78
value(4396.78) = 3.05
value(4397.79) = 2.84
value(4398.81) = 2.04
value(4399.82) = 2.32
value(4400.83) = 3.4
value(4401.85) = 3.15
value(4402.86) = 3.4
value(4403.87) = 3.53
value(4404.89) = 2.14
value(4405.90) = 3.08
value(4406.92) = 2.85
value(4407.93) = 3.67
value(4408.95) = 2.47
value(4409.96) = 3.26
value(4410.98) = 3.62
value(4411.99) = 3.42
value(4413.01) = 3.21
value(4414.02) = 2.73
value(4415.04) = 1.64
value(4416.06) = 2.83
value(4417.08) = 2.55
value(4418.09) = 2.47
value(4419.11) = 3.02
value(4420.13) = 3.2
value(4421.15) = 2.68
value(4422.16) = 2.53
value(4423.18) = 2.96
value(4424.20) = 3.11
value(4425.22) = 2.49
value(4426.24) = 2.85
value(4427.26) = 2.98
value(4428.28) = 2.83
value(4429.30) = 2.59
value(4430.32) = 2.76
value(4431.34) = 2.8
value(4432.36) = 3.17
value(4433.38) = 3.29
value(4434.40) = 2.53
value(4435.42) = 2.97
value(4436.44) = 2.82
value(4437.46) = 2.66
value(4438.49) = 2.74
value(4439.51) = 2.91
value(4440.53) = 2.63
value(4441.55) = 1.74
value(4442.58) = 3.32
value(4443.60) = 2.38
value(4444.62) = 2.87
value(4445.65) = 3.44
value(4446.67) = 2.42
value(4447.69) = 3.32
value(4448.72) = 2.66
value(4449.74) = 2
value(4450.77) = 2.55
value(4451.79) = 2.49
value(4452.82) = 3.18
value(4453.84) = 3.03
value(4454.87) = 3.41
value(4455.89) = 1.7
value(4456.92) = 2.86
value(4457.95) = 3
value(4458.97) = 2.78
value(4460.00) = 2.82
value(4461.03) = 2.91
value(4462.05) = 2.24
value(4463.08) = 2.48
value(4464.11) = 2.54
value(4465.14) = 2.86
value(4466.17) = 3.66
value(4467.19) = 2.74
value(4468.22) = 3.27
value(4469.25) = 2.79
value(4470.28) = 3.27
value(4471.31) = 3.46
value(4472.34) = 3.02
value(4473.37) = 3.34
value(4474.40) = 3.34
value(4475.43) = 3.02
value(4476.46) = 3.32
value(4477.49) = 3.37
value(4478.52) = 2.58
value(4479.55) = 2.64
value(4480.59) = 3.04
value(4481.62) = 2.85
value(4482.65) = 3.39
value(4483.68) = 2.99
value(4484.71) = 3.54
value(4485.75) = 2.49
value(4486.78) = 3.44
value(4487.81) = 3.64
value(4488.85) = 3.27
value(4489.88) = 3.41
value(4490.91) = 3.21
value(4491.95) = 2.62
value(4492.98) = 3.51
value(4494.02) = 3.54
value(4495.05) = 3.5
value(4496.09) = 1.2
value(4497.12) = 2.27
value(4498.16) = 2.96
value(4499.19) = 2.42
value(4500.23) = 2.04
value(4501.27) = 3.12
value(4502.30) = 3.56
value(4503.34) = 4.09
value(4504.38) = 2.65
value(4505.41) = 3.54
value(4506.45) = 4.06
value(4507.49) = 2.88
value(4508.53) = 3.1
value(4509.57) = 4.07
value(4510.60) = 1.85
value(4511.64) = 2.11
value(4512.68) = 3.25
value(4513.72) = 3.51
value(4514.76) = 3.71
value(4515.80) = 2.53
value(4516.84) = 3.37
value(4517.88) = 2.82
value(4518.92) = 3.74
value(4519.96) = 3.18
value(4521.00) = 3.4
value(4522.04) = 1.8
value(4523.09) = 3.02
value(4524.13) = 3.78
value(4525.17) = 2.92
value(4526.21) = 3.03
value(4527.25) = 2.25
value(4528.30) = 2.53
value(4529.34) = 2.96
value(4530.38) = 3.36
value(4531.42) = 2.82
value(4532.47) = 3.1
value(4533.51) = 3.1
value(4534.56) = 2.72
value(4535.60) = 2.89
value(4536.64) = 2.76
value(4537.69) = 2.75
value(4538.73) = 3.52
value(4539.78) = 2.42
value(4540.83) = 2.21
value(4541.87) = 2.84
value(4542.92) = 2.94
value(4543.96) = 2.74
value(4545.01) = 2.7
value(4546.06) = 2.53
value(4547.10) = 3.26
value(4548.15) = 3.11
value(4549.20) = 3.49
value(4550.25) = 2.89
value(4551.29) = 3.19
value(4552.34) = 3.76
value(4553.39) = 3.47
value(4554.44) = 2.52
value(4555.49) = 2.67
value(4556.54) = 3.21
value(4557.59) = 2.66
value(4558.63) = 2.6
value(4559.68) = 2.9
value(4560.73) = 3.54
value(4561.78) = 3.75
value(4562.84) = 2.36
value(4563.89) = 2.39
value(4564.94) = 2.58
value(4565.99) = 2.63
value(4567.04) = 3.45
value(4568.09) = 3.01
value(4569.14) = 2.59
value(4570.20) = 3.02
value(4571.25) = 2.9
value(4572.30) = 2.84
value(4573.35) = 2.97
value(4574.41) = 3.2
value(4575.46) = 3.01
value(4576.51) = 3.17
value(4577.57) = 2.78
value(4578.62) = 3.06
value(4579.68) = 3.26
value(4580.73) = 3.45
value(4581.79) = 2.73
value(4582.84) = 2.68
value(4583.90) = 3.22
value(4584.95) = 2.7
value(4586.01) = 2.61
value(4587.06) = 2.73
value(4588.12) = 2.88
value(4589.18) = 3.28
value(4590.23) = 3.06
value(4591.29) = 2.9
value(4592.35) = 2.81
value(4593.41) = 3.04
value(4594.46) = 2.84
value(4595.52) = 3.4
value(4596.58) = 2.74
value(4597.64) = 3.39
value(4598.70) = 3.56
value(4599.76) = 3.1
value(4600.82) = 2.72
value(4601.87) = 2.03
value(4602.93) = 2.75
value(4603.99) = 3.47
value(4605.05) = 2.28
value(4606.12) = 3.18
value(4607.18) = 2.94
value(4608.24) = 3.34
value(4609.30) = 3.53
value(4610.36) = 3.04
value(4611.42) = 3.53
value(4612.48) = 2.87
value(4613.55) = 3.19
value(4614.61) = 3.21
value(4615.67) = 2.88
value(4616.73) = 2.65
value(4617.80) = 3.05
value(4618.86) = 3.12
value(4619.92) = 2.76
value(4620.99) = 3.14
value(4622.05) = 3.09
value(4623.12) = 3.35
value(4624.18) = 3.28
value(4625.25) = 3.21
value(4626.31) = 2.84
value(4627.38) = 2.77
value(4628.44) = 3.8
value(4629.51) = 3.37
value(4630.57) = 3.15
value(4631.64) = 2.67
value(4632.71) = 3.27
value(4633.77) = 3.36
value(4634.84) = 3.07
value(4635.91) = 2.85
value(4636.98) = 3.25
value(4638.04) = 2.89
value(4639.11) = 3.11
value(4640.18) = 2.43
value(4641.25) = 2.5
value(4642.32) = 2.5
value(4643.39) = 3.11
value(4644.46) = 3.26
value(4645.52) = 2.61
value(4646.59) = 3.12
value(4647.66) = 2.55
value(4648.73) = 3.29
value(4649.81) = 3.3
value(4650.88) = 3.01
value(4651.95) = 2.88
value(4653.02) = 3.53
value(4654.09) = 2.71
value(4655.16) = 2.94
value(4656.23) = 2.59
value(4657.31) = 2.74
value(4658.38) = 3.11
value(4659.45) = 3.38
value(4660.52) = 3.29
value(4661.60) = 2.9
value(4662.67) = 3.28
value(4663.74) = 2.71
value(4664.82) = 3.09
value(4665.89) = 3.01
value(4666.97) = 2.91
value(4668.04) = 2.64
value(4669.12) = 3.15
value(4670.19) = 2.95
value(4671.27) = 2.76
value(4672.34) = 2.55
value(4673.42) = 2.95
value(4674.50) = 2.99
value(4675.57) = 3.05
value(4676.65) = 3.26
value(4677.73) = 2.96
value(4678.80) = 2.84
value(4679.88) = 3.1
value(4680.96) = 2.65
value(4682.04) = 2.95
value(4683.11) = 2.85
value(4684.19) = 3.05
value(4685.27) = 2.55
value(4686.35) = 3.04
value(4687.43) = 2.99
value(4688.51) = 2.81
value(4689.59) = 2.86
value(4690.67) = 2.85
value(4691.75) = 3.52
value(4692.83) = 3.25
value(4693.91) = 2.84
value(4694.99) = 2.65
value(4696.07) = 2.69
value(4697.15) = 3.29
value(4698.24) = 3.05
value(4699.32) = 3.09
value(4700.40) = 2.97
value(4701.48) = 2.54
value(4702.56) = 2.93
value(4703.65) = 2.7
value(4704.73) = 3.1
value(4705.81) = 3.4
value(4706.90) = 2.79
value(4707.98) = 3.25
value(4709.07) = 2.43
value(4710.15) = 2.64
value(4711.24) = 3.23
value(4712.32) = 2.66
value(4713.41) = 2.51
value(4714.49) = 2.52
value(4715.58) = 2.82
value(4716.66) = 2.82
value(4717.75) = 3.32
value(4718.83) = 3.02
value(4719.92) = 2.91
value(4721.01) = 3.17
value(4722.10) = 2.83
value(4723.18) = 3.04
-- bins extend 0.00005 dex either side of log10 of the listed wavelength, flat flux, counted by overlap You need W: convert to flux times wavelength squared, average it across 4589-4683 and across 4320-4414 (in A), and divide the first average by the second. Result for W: 1.2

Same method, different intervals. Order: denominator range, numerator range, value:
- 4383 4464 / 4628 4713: 1.19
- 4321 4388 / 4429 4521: 1.18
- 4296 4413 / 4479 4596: 1.21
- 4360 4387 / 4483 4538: 1.13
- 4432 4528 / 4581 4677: 1.08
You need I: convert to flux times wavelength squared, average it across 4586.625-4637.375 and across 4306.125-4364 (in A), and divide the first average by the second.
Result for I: 1.36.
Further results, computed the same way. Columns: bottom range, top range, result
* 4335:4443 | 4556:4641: 1.19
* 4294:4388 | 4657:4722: 1.31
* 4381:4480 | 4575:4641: 1.15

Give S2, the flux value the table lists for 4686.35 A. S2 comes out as 3.04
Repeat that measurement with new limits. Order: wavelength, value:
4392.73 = 3.19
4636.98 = 3.25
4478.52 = 2.58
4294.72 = 2.74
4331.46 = 2.86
